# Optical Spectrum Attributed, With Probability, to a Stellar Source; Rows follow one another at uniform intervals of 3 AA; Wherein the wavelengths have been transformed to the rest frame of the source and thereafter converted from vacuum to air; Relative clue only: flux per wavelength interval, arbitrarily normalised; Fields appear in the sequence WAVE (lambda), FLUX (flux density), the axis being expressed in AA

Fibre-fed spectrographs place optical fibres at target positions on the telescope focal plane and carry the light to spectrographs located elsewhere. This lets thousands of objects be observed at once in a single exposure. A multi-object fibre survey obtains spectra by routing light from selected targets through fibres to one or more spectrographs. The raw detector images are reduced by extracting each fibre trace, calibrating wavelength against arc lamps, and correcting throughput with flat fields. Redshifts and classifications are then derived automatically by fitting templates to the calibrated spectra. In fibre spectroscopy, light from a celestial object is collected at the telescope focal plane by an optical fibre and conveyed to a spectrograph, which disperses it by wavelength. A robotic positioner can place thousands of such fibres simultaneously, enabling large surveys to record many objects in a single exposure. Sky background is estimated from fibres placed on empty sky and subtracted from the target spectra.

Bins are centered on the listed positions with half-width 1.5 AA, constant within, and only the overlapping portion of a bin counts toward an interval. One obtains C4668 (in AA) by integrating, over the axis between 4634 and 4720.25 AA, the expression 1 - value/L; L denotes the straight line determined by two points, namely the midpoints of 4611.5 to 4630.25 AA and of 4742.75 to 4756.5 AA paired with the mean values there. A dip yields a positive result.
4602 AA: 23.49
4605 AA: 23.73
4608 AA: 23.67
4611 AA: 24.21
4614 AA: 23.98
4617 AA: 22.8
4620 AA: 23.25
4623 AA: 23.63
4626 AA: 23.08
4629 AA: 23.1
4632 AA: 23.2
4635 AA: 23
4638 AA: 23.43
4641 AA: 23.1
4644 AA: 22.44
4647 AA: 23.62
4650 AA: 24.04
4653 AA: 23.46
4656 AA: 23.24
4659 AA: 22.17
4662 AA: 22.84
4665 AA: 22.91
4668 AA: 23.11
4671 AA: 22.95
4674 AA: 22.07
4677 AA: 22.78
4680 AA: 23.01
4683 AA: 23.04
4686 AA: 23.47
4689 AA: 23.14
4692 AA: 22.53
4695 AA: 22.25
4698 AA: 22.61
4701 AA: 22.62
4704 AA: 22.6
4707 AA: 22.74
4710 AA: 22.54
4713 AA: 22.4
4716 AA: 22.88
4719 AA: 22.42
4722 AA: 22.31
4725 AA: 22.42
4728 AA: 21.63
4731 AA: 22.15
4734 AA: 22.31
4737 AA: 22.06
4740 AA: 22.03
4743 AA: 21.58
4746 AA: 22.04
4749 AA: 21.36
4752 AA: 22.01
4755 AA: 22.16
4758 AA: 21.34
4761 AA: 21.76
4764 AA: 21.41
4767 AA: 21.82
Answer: -0.7 AA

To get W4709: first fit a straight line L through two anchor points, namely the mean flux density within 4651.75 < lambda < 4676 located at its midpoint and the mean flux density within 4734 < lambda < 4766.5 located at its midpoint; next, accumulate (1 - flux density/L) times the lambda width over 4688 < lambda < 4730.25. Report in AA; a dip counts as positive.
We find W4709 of -0.38 AA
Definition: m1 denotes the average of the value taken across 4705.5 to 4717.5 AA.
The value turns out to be 22.6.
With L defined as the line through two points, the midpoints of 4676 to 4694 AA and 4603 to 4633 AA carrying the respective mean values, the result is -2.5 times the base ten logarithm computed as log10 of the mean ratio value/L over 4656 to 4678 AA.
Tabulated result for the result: 0.02 mag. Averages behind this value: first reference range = 23.5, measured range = 22.7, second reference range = 23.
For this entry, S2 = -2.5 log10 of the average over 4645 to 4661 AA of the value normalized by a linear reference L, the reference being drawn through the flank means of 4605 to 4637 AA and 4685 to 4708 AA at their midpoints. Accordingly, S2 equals -0.01 mag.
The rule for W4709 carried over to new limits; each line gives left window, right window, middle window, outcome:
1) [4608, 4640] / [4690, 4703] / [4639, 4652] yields -0.1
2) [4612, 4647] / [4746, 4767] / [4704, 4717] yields -0.2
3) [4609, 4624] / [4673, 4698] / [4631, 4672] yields 0.1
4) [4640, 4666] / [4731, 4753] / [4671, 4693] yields -0.2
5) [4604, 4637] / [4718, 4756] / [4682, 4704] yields -0.2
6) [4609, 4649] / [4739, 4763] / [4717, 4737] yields -0.1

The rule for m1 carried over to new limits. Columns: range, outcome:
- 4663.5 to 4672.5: 23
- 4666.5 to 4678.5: 22.7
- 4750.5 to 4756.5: 22.1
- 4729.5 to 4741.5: 22.1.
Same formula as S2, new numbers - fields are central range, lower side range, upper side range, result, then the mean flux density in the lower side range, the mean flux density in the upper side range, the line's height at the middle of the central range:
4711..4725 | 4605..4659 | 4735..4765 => -0.01 mag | 23.3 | 21.8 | 22.2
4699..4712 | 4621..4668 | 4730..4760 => -0.01 mag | 23.2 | 21.9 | 22.4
